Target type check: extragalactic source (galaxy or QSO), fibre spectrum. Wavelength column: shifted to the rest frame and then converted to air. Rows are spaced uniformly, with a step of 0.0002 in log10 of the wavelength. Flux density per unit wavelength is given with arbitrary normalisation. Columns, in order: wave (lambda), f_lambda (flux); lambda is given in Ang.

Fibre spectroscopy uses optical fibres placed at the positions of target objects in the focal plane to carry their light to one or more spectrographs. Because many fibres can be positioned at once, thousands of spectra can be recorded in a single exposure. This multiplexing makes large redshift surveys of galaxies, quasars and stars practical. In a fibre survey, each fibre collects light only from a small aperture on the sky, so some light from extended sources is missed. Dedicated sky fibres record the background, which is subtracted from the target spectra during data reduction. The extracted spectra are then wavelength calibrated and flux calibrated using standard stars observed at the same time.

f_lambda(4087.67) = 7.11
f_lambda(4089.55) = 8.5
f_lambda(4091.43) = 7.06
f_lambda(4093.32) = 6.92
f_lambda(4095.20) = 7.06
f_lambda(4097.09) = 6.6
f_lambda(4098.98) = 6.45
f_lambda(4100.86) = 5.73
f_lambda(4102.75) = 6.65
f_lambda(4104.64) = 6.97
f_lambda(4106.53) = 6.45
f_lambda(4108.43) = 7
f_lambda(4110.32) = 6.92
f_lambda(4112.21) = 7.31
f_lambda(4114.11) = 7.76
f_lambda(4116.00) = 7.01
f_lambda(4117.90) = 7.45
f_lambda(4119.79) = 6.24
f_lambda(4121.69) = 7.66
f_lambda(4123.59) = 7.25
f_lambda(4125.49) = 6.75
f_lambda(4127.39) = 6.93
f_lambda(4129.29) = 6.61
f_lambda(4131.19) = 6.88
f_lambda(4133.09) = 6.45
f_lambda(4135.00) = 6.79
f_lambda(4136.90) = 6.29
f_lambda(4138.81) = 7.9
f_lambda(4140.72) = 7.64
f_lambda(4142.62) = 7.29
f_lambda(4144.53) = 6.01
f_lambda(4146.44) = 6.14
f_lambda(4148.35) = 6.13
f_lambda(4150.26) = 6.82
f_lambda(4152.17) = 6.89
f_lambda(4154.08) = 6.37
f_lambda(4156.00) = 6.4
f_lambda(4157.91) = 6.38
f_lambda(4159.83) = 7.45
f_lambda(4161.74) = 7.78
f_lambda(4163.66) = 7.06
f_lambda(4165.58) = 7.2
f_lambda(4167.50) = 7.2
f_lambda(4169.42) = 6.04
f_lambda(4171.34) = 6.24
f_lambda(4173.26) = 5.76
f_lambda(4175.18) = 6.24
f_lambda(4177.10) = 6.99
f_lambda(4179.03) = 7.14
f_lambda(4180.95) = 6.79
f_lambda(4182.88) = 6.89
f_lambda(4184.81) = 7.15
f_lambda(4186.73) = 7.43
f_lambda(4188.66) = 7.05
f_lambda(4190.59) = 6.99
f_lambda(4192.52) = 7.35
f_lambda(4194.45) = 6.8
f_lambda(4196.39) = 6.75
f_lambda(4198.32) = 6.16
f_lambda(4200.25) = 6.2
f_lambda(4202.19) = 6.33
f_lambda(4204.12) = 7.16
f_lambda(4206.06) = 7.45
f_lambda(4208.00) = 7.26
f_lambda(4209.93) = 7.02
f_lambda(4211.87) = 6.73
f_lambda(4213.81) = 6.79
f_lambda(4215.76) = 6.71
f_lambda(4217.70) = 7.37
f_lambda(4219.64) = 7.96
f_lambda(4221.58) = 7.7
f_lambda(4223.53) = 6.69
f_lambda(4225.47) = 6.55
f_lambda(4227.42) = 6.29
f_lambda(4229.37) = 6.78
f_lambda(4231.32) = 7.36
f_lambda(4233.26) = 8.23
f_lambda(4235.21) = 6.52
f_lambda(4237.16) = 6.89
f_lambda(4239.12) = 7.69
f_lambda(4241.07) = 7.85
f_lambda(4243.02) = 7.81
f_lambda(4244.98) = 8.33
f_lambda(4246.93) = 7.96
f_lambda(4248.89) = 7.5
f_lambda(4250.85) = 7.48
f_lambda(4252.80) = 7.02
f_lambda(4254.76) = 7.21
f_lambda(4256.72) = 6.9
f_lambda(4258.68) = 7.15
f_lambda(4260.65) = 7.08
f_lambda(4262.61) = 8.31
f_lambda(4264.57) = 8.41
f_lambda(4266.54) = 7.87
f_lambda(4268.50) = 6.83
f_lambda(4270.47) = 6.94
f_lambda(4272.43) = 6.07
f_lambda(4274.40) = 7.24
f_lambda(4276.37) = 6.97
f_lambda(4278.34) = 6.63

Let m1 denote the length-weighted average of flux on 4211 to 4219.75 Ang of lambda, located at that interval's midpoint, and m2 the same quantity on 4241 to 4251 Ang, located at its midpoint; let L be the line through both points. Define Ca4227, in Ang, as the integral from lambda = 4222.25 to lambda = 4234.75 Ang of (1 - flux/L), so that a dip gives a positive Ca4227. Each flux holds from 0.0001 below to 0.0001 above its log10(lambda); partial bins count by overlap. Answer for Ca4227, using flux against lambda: 0.7 Ang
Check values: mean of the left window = 7.03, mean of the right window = 7.84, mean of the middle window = 6.98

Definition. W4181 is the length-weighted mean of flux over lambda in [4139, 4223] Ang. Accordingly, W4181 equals 6.87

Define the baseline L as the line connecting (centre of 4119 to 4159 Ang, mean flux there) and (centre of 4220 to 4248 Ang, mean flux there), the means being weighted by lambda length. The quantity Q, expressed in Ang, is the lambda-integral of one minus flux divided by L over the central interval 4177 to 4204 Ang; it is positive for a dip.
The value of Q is 0.8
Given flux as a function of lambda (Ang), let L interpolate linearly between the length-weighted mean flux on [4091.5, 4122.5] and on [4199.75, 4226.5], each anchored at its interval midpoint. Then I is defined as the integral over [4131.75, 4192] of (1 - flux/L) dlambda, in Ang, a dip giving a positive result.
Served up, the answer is 1.2 Ang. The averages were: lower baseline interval 6.89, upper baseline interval 7.01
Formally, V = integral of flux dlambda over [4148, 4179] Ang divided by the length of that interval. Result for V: 6.71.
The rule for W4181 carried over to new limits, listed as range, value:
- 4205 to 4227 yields 7.09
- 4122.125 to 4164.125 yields 6.84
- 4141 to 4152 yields 6.58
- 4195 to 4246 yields 7.1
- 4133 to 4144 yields 7.07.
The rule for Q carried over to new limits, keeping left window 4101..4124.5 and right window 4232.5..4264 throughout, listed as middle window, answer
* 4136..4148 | 0.46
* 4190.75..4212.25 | 1.42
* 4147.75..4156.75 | 0.77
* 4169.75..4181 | 1.18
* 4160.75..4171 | 0.28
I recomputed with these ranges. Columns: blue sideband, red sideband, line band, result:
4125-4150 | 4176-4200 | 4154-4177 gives 0.51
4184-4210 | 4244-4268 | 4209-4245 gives 0.35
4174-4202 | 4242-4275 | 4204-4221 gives -0.34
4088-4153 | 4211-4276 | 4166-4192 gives 1.10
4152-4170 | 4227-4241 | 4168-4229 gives 1.77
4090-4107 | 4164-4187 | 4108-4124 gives -1.09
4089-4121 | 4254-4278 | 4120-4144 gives -0.04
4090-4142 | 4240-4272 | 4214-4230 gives 0.81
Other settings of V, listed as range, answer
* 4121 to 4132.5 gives 6.98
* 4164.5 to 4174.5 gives 6.49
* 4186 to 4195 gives 7.13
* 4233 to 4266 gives 7.54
